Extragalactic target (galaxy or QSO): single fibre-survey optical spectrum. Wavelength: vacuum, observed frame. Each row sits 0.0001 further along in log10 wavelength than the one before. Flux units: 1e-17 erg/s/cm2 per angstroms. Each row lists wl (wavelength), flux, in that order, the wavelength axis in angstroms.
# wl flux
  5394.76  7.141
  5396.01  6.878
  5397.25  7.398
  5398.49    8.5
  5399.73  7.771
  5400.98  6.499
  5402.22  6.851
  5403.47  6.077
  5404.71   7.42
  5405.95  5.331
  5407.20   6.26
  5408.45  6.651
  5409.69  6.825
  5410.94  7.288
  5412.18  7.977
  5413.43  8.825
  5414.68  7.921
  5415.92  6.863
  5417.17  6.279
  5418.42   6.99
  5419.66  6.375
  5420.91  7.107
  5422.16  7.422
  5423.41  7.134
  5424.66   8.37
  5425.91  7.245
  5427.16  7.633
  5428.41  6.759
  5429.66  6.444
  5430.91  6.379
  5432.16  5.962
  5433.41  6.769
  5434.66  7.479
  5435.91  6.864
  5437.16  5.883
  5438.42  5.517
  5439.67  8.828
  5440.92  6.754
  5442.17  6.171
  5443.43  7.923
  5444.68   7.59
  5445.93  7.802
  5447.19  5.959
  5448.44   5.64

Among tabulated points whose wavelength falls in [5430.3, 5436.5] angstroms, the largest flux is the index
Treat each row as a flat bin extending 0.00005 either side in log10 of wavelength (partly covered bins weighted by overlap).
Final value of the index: 7.479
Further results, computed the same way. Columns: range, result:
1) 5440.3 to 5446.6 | 7.923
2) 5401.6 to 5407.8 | 7.42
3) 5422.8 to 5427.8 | 8.37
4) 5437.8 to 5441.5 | 8.828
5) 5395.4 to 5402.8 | 8.5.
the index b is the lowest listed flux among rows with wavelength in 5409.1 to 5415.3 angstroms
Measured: 6.825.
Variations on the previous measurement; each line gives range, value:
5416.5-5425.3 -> 6.279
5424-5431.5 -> 6.379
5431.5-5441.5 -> 5.517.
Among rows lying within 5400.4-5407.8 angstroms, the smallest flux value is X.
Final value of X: 5.331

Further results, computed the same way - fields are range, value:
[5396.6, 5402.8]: 6.499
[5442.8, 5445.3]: 7.59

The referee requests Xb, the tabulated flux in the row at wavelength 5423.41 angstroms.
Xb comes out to 7.134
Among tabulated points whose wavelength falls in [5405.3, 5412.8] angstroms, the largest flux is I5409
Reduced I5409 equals 7.977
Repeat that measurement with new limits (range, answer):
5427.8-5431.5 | 6.759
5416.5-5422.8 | 7.422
